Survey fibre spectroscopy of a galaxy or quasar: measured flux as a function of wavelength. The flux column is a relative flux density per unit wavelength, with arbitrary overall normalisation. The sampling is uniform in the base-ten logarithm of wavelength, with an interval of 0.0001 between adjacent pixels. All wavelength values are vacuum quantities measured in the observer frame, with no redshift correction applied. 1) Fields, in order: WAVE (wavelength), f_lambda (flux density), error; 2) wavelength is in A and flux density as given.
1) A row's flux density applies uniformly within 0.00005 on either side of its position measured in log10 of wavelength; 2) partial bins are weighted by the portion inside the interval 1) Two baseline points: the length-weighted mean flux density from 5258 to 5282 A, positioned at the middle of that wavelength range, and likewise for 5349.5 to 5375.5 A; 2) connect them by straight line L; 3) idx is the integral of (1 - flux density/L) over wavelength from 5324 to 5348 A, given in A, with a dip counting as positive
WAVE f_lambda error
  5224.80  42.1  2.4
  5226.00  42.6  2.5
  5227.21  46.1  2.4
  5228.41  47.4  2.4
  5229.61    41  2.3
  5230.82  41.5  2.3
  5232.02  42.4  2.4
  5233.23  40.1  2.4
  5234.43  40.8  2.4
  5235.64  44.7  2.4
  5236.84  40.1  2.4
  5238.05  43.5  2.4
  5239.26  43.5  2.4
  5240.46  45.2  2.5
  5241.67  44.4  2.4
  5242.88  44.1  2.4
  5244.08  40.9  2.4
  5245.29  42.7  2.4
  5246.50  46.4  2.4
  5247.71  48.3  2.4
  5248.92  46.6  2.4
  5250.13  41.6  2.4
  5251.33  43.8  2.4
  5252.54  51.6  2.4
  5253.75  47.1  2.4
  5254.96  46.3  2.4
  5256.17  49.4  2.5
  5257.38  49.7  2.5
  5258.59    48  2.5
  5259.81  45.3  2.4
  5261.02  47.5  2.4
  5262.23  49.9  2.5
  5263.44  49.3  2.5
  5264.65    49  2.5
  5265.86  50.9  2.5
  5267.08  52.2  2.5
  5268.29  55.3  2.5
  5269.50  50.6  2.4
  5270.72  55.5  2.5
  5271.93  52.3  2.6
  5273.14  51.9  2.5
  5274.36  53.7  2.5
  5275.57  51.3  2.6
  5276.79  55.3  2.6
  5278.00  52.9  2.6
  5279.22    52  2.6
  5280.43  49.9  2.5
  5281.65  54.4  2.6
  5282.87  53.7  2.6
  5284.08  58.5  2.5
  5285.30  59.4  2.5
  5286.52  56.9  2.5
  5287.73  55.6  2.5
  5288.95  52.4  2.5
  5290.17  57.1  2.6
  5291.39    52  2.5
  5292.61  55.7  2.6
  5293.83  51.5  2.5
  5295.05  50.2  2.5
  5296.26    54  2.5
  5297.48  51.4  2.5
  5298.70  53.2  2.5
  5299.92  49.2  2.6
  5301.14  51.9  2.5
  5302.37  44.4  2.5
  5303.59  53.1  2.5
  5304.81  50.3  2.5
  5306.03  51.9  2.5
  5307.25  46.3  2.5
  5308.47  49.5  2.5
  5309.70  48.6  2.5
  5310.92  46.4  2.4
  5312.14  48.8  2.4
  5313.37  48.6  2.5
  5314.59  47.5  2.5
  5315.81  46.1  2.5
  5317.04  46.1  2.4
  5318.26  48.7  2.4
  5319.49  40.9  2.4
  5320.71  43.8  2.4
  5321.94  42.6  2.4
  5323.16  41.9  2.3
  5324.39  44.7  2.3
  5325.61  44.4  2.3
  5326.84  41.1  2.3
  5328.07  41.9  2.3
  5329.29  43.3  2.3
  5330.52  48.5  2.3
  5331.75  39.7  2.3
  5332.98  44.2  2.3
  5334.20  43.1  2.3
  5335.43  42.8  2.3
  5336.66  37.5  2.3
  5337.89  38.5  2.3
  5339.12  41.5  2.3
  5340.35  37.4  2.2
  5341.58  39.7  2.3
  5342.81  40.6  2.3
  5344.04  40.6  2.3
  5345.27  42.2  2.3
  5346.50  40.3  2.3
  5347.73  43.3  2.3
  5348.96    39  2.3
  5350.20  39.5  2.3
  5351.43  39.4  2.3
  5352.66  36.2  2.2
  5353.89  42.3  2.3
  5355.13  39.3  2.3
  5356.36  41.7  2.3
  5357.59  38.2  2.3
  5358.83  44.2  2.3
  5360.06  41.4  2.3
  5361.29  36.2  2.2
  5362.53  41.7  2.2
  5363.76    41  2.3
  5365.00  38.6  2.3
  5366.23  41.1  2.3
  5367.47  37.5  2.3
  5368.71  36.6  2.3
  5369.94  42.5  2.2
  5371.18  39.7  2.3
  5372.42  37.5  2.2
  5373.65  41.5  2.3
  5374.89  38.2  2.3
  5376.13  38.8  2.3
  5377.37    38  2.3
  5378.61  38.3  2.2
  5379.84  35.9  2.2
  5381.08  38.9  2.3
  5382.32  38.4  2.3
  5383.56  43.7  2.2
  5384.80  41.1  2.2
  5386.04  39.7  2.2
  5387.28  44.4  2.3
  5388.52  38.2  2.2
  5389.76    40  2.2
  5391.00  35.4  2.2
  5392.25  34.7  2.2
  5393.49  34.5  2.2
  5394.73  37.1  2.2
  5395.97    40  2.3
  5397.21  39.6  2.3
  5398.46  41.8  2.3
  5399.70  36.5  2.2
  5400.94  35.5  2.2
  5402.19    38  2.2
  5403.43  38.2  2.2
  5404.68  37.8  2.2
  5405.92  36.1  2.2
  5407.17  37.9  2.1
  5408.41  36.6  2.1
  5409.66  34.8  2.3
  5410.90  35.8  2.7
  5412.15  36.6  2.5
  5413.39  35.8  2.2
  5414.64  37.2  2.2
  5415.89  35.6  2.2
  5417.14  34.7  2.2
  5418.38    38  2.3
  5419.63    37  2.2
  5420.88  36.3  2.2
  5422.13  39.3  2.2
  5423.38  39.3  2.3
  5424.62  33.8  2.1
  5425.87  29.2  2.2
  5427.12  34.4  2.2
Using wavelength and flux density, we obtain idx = 0.7 A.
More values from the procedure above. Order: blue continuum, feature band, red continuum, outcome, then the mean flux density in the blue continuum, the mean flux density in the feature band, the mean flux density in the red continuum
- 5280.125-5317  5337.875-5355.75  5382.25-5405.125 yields 2.0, 51.5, 40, 38.7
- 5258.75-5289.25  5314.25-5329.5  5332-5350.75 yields 0.0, 52.6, 44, 40.7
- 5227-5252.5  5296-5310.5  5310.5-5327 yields -1.7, 43.7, 50.2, 45.2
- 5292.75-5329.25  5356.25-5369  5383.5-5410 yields 0.6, 47.6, 39.8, 38.2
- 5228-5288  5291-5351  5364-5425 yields -2.3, 48.5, 45.4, 38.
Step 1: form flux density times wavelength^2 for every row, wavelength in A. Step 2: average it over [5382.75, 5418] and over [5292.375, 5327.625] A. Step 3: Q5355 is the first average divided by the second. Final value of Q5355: 0.82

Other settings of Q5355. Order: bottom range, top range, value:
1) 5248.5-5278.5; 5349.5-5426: 0.80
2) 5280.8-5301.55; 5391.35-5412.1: 0.72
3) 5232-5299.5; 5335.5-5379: 0.83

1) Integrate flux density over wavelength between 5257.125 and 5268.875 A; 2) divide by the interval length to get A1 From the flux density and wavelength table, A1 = 49.7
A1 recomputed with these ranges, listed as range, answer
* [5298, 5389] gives 42.5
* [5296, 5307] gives 50.8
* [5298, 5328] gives 47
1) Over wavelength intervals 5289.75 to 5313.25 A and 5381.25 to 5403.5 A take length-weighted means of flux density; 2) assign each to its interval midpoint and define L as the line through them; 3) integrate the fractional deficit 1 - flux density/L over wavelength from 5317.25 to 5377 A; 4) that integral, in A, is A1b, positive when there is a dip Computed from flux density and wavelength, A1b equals 4.9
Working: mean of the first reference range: 50.7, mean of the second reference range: 38.7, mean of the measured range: 41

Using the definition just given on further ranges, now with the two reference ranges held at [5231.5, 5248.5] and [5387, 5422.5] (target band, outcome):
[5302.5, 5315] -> -2.5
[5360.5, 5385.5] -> -0.5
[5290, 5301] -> -3.0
